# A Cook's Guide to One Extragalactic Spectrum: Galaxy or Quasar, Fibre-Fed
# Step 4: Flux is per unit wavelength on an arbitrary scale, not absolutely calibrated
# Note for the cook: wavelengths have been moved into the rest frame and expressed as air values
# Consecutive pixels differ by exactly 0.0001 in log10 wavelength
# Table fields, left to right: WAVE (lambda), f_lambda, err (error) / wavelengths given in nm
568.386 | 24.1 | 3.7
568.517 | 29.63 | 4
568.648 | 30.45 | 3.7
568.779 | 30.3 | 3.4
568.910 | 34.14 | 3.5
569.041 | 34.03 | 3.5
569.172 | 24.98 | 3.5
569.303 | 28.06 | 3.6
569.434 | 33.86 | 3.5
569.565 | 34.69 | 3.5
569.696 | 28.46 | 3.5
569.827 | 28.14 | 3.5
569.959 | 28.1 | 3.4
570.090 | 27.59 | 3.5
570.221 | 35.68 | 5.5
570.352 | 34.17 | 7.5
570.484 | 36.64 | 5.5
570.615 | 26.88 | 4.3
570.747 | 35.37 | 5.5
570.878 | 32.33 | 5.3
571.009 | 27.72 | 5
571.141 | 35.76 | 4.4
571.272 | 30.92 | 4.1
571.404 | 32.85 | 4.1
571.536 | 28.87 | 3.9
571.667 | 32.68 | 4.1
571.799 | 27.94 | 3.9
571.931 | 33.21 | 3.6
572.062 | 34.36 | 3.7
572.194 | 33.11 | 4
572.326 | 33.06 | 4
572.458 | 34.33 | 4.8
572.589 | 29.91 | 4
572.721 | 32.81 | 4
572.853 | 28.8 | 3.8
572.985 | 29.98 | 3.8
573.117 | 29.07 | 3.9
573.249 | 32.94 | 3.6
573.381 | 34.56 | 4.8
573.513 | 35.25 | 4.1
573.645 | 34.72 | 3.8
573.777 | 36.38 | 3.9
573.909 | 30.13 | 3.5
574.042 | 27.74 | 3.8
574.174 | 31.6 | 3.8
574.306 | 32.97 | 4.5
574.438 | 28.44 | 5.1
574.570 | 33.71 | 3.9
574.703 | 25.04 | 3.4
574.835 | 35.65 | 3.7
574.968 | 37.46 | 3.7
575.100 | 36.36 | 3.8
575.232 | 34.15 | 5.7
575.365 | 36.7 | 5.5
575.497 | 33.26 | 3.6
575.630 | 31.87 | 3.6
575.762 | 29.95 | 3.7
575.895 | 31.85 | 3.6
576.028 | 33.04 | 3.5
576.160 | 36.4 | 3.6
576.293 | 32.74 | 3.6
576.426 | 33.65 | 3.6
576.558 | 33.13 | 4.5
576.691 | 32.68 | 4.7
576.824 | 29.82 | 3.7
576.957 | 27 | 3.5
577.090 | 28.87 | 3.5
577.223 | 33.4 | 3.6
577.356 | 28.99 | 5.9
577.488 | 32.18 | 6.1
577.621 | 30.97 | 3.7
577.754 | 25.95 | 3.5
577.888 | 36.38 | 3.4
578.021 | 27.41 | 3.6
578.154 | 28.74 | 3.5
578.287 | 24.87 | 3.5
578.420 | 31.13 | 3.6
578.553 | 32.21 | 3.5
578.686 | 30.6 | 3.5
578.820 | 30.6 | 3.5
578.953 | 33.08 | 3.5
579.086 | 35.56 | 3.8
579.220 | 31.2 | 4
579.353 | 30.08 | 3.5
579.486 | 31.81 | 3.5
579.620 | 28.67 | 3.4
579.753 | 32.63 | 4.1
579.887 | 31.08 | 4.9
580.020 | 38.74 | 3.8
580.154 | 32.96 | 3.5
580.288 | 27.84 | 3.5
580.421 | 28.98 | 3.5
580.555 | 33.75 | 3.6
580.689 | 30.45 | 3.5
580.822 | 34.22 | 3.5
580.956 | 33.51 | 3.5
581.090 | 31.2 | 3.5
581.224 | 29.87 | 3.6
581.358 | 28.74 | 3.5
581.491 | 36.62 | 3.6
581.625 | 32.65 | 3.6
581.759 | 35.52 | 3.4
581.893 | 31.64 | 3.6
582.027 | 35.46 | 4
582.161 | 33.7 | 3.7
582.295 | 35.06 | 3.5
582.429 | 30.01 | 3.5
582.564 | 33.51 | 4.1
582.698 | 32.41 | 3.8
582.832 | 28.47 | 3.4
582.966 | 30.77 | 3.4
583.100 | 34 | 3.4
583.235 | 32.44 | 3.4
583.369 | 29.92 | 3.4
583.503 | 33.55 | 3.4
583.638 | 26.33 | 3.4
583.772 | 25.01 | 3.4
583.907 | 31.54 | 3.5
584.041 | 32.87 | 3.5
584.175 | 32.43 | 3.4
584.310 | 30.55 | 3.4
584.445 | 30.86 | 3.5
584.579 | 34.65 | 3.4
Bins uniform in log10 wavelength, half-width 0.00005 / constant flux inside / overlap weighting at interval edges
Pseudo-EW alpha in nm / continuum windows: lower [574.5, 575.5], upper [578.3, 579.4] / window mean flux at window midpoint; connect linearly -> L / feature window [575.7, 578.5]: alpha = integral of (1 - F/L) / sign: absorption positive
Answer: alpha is 0.15 nm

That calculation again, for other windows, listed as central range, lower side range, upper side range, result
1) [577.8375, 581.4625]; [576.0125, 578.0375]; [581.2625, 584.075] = 0.03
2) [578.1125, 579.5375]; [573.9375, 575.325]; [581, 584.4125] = 0.05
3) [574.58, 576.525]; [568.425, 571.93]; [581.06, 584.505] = -0.13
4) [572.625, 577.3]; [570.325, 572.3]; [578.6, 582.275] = -0.02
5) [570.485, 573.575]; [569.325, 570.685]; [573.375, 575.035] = -0.01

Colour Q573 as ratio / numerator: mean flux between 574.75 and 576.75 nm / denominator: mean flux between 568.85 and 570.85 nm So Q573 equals 1.1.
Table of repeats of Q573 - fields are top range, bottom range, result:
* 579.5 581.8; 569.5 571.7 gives 1.02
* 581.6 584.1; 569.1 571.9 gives 1.02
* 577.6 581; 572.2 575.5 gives 0.96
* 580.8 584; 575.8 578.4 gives 1.03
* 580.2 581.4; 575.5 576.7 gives 0.94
